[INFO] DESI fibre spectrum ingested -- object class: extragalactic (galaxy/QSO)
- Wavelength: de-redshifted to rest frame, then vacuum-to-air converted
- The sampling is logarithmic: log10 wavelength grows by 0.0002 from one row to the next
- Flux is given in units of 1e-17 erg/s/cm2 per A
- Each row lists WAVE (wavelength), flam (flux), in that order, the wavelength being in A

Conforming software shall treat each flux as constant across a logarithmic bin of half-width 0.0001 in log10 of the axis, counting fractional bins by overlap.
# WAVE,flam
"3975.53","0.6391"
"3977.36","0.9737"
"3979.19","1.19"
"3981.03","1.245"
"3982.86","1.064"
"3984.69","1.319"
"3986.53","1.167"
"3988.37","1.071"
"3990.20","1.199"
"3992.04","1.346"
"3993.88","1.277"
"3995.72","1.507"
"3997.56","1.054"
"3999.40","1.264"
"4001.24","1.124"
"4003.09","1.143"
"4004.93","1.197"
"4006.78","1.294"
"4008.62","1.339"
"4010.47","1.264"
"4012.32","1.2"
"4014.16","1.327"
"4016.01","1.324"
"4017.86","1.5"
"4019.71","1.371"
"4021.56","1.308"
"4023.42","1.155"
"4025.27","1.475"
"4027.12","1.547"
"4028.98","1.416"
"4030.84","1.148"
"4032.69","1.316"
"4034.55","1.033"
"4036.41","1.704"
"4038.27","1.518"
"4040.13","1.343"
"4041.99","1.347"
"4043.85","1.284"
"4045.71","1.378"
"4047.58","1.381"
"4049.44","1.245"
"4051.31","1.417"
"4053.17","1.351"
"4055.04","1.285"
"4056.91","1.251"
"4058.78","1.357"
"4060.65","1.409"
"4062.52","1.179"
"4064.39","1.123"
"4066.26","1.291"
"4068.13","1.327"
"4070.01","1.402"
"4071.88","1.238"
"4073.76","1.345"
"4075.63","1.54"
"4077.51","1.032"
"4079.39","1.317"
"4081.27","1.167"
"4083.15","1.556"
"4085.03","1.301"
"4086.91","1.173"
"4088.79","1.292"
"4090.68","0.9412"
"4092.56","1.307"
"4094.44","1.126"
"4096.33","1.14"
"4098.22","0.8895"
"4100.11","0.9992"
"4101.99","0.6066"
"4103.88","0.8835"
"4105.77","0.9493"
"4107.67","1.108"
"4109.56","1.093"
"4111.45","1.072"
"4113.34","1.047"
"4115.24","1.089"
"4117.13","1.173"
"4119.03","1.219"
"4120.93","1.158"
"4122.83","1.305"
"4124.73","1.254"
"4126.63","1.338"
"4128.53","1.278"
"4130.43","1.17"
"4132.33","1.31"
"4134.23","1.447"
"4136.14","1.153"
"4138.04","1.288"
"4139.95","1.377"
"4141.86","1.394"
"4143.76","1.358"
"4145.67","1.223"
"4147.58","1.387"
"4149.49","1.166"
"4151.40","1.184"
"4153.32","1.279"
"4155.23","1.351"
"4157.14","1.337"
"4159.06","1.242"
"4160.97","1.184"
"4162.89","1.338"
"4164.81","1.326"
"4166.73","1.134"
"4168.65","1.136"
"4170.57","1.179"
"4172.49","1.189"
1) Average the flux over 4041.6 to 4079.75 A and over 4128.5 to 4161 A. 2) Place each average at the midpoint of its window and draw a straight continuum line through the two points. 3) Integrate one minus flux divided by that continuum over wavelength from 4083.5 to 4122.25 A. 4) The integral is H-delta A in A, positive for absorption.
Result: 6.3 A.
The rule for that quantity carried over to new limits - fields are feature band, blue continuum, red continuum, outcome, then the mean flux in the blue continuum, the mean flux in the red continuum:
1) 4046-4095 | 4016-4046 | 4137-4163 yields 2.0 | 1.36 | 1.29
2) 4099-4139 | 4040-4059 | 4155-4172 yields 4.2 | 1.33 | 1.24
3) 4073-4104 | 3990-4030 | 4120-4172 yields 3.0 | 1.3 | 1.27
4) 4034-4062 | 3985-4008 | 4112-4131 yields -3.2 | 1.22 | 1.2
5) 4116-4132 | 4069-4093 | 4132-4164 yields 0.6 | 1.28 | 1.29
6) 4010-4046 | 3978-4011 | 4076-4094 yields -3.5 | 1.22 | 1.24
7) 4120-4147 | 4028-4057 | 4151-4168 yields -0.2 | 1.34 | 1.26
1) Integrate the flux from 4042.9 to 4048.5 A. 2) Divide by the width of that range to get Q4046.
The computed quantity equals 1.35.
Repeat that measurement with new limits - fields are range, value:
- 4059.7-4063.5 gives 1.29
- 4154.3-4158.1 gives 1.34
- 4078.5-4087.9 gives 1.3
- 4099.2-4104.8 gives 0.83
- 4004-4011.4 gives 1.27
